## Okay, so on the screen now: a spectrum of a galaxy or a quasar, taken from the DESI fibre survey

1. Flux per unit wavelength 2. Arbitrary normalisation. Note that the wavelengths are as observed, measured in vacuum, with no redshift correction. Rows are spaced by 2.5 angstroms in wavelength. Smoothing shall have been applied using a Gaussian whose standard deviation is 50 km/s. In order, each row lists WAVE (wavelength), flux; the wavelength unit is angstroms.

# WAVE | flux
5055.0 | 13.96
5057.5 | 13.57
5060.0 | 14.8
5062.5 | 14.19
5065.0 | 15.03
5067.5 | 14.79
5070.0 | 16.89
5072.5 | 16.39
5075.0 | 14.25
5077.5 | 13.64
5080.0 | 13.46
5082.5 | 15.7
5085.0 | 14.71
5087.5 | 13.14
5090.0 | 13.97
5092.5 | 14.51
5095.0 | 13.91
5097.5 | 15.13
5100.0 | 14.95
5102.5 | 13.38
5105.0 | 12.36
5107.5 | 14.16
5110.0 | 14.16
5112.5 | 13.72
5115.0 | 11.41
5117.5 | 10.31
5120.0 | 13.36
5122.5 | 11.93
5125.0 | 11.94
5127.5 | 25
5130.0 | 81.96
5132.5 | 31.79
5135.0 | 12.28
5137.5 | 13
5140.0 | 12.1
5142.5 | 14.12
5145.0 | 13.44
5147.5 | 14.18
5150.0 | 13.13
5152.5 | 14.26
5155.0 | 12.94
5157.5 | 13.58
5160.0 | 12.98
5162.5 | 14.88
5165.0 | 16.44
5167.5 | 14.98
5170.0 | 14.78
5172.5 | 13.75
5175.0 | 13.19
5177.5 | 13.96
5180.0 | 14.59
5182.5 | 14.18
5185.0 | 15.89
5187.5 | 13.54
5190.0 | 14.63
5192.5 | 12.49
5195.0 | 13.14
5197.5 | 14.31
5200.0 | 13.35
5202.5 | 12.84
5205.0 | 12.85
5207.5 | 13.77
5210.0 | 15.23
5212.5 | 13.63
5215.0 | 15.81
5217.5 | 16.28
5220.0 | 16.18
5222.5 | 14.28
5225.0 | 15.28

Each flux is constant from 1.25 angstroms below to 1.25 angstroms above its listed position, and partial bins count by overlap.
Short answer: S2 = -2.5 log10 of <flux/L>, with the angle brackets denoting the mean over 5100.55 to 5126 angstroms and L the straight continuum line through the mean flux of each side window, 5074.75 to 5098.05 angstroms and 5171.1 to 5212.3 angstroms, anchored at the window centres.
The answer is 0.11 mag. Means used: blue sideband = 14.2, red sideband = 13.9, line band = 12.7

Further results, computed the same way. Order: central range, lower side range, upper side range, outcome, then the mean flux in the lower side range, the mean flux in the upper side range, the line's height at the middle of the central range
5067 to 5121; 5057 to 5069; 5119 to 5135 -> 0.411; 14.6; 28.2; 21.2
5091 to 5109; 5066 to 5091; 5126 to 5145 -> 0.322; 14.7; 26.1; 19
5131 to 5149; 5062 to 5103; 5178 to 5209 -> -0.177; 14.6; 13.8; 14.2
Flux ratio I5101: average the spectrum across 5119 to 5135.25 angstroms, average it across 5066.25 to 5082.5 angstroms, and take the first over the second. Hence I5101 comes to 1.9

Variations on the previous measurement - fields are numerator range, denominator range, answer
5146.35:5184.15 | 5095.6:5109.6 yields 1.01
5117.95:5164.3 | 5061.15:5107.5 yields 1.28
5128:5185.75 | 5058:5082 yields 1.20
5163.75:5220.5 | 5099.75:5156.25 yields 0.82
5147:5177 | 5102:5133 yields 0.69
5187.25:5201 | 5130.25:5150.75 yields 0.72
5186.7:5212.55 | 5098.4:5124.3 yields 1.05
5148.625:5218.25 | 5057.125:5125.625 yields 1.01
